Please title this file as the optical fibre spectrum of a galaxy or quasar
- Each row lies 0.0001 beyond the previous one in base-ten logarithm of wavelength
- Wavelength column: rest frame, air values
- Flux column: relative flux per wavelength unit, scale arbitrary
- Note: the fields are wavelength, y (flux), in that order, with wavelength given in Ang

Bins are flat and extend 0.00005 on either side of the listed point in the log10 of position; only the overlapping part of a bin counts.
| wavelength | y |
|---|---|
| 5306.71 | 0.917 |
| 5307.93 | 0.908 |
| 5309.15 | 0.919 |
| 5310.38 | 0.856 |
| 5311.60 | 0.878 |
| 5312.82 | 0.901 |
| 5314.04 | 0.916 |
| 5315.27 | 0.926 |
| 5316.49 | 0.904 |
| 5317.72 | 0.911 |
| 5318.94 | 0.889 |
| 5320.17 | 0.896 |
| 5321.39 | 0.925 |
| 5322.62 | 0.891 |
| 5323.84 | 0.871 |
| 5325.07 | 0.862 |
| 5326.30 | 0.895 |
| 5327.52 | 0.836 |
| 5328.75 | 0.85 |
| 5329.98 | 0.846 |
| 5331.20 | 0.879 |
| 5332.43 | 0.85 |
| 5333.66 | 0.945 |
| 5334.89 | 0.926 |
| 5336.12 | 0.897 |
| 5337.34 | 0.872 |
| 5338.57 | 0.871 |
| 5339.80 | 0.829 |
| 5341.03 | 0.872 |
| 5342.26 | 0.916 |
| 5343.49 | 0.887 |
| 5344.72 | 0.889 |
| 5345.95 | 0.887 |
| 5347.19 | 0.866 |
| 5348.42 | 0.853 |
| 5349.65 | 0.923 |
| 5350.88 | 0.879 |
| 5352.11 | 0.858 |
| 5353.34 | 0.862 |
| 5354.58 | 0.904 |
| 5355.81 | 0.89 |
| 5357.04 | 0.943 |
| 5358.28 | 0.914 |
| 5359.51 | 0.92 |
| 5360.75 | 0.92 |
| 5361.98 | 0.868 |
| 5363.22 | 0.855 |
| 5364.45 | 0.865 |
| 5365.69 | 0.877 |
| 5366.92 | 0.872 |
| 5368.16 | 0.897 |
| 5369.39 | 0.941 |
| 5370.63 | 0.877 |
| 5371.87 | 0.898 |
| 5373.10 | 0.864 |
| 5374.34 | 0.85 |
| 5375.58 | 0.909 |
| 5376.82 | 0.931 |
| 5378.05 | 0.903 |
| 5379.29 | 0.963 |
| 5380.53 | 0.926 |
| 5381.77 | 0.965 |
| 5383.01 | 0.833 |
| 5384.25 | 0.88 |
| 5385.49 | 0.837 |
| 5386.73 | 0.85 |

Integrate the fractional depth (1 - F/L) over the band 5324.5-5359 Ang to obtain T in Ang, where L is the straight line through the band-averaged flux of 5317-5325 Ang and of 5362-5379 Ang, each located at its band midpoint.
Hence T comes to 0.37 Ang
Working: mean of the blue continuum 0.894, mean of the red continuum 0.889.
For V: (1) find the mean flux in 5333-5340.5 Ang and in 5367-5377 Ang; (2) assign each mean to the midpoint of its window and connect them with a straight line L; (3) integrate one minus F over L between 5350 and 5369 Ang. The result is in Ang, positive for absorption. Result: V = 0.0 Ang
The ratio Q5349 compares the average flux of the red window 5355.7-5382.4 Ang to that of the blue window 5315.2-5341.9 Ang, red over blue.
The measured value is 1.0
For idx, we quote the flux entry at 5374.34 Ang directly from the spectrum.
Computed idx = 0.85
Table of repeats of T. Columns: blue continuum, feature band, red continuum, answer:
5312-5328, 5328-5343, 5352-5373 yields 0.2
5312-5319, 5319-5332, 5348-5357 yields 0.4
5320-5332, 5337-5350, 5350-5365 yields 0.1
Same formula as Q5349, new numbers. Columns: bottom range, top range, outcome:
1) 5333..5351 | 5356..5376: 1.00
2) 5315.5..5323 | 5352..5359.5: 1.00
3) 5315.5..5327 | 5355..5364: 1.01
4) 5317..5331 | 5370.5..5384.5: 1.02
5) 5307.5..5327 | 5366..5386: 1.00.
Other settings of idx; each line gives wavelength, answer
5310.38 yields 0.856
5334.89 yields 0.926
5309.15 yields 0.919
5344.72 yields 0.889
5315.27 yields 0.926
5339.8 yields 0.829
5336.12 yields 0.897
